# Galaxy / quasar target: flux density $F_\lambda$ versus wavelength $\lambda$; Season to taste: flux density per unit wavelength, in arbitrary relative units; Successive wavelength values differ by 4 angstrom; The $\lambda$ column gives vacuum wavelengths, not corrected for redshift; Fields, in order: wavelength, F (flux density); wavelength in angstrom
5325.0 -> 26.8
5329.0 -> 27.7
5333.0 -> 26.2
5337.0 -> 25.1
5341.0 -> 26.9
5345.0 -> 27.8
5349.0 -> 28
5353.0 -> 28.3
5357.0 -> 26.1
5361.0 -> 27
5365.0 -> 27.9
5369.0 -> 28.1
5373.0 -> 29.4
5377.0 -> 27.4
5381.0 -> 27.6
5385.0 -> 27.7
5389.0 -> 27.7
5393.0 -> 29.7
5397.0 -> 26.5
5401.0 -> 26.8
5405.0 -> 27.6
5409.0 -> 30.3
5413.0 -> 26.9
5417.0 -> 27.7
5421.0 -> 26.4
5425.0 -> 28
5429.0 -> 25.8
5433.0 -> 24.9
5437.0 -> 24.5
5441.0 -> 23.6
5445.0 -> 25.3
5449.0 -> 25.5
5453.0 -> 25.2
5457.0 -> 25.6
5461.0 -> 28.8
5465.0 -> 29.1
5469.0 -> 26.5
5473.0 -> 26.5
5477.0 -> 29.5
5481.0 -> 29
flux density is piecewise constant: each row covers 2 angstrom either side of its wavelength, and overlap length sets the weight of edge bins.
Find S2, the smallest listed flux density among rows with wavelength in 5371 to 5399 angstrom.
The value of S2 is 26.5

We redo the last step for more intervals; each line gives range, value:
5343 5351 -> 27.8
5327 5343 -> 25.1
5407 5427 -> 26.4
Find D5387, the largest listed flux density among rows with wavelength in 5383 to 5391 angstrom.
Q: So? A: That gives 27.7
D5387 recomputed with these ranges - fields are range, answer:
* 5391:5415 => 30.3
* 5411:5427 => 28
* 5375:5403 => 29.7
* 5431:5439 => 24.9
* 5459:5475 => 29.1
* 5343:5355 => 28.3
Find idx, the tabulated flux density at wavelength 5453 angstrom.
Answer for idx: 25.2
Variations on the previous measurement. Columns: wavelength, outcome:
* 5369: 28.1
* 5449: 25.5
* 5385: 27.7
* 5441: 23.6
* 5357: 26.1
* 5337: 25.1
